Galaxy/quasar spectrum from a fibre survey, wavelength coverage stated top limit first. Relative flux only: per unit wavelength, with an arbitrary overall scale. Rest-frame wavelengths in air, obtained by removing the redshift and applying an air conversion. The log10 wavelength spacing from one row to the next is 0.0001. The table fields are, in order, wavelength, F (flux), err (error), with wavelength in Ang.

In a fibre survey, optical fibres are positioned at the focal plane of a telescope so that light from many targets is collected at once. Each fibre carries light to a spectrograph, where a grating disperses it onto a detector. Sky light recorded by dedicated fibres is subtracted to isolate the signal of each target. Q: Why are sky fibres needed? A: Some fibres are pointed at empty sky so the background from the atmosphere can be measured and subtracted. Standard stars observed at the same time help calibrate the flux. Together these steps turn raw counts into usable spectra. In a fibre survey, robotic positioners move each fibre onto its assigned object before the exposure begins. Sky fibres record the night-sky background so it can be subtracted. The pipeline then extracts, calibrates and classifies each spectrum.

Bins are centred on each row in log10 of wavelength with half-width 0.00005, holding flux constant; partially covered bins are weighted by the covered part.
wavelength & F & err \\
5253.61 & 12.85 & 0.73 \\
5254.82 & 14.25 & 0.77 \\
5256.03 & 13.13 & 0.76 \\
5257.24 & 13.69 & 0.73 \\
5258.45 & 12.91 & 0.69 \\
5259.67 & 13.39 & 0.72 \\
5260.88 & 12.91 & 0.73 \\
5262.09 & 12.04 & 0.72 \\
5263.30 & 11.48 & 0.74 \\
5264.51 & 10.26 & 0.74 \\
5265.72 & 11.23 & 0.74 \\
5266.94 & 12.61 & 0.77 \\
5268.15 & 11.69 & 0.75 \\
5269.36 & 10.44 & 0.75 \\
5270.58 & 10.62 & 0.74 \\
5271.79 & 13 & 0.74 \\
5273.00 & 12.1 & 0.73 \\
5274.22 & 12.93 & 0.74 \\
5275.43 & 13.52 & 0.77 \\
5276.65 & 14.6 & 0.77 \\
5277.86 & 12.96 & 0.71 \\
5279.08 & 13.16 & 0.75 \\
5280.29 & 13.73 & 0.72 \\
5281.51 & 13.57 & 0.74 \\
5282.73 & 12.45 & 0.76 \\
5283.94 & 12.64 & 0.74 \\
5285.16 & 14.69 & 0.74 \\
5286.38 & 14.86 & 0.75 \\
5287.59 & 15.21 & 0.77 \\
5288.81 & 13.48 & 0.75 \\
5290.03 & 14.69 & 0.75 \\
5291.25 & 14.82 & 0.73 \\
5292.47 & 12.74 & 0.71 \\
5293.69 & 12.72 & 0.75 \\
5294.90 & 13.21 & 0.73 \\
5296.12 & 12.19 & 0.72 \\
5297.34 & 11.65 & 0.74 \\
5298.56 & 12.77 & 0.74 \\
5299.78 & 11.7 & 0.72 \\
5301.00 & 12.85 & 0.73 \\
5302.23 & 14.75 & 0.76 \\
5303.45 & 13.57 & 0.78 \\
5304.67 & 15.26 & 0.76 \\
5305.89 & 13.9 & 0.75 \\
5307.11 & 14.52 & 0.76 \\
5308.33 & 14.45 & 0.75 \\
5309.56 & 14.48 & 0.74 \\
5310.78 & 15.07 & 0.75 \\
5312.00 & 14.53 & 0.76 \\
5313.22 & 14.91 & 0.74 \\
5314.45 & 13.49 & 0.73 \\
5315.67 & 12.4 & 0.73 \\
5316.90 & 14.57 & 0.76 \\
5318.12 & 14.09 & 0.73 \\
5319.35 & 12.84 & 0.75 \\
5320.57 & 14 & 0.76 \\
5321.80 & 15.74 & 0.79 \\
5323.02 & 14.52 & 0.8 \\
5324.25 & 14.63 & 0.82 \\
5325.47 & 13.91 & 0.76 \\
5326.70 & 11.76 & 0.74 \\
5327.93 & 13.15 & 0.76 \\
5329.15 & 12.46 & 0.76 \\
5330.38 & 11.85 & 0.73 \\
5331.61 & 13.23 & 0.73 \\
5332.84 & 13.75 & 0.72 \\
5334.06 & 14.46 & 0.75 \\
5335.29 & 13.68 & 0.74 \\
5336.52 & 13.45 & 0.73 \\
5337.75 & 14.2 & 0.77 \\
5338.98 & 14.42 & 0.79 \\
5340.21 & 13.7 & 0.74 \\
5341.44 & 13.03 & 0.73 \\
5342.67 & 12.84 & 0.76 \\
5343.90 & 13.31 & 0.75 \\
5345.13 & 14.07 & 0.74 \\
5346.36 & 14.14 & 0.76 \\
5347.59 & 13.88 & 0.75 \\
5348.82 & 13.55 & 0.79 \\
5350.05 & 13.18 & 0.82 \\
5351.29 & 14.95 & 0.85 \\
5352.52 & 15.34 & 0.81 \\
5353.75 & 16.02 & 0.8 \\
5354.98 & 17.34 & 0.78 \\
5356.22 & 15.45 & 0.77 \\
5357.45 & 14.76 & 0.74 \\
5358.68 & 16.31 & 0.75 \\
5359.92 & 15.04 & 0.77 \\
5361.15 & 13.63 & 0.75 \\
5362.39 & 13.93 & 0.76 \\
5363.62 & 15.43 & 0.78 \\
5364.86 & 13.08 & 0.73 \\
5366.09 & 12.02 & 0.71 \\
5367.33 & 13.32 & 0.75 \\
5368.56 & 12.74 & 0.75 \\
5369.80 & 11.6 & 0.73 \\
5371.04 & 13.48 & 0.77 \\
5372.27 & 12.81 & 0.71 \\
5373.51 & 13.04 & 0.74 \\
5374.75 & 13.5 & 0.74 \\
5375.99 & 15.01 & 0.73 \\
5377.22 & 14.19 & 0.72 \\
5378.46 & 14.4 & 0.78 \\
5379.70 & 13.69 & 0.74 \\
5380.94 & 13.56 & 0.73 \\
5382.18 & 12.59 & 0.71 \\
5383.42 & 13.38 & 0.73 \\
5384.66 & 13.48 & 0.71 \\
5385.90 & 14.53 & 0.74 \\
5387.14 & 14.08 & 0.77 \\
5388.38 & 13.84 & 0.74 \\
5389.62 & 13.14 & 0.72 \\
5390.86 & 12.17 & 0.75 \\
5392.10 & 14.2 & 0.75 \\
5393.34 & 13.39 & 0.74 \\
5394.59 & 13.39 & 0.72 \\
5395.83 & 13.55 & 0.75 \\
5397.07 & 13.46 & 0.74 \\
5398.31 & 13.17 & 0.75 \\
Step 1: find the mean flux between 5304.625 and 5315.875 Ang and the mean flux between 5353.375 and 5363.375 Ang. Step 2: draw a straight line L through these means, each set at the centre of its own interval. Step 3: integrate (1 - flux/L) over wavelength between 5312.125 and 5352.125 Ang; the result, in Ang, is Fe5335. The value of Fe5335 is 2.9 Ang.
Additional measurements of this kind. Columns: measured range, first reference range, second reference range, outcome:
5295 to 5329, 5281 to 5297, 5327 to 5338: -0.8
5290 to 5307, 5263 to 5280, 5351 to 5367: -0.4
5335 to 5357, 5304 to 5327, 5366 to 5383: -0.8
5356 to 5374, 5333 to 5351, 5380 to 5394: -0.2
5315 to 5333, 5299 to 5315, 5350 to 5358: 1.3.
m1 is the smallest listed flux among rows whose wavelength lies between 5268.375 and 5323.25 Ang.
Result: 10.44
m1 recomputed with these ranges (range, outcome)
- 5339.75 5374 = 11.6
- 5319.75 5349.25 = 11.76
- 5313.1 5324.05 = 12.4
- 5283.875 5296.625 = 12.19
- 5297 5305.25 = 11.65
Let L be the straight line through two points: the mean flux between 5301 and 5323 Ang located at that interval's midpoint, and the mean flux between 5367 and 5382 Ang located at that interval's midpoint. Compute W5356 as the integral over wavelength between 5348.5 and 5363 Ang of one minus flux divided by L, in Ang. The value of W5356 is -1.4 Ang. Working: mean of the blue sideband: 14.2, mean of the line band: 15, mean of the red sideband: 13.4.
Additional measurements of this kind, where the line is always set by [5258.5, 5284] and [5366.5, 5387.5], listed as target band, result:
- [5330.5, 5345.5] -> -0.6 Ang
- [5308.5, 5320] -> -1.1 Ang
